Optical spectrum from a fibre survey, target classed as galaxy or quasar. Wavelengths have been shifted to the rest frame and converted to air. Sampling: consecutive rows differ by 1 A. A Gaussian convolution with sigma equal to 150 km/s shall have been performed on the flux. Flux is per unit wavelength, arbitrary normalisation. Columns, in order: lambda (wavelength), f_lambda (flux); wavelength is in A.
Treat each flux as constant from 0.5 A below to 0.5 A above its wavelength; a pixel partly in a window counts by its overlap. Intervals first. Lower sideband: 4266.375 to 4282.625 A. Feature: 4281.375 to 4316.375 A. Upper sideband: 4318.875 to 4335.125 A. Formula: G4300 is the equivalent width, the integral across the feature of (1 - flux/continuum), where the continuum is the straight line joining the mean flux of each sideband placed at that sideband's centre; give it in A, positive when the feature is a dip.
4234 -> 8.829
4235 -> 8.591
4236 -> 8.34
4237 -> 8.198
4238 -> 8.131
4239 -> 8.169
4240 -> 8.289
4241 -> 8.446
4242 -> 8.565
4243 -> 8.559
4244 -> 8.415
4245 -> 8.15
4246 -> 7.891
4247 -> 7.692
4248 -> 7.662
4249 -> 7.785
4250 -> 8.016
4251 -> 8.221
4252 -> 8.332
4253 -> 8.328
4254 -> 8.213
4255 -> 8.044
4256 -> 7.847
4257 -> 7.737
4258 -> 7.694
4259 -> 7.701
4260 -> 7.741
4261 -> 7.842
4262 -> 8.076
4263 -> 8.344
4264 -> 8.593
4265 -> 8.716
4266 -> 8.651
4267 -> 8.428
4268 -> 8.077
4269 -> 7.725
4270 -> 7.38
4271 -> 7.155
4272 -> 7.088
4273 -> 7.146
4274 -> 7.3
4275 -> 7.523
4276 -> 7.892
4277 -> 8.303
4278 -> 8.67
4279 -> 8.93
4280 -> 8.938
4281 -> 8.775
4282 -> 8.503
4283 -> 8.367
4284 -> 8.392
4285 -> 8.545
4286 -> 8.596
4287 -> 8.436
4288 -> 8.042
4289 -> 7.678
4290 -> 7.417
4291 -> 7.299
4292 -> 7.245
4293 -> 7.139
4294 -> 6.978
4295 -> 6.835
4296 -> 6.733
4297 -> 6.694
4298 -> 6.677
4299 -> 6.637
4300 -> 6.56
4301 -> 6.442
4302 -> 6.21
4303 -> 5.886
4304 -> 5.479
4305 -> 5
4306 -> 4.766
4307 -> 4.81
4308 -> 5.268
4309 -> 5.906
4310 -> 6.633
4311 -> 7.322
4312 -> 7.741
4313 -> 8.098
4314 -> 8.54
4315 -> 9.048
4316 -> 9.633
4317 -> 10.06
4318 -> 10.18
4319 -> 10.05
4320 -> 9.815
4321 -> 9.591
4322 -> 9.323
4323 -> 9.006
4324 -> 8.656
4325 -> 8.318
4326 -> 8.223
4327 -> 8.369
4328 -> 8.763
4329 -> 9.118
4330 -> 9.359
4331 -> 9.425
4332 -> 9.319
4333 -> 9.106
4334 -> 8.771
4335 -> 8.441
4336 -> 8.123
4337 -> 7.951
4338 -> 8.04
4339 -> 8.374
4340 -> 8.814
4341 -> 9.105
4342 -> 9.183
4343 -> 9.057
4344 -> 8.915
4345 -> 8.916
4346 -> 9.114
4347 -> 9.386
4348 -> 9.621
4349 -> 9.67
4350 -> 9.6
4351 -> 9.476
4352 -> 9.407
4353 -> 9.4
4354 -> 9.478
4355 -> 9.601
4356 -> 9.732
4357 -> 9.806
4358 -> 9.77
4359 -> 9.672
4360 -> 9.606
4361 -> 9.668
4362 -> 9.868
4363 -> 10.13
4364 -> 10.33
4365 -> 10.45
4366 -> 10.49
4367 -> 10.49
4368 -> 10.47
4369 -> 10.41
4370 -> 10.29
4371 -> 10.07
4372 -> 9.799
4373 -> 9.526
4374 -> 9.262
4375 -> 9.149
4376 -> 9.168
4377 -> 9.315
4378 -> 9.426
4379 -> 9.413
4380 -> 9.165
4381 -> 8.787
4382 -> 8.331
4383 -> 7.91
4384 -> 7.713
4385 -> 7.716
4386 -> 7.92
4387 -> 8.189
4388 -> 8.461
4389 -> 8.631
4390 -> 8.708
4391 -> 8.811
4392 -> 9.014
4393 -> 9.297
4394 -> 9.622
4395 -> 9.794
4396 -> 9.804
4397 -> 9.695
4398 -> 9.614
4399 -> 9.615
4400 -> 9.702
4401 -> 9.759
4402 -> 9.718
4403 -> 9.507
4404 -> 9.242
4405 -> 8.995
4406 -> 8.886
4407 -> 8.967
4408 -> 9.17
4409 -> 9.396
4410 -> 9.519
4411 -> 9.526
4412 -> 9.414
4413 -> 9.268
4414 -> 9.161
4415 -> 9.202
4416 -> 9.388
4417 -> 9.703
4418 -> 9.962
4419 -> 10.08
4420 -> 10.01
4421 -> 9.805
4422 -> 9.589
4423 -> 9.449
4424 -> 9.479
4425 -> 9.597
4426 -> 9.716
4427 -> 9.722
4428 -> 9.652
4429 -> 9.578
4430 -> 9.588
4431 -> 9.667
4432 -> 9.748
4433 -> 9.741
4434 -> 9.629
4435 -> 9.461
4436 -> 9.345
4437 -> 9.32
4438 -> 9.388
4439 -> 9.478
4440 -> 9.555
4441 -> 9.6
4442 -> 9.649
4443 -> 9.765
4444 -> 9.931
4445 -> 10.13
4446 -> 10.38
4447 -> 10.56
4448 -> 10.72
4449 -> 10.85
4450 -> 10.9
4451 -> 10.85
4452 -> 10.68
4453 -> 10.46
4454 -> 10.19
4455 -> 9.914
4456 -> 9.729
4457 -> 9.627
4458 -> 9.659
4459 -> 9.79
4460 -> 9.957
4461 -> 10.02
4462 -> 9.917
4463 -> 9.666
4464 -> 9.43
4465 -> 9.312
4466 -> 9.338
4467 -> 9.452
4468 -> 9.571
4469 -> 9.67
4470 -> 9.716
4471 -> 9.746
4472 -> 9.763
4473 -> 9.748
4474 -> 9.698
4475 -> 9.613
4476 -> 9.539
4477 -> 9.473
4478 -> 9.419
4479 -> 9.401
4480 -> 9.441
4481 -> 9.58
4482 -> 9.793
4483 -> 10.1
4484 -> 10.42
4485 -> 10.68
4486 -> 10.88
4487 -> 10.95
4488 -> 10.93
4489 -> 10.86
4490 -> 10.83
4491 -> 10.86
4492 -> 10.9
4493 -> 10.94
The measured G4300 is 5.52 A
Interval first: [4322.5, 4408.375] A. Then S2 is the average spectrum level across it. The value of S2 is 9.22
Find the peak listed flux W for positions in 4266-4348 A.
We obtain 10.18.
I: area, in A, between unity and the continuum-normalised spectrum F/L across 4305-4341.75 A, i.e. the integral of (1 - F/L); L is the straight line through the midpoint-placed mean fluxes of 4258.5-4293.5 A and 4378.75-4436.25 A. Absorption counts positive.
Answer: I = 0.6 A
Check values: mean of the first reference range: 8.02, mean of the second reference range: 9.28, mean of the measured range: 8.35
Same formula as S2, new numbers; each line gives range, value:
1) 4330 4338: 8.73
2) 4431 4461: 9.96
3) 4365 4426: 9.35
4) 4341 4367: 9.62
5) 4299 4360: 8.45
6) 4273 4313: 7.2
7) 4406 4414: 9.29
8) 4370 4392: 8.87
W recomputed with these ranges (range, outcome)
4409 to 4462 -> 10.9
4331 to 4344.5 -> 9.425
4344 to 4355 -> 9.67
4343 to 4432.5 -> 10.49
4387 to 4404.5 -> 9.804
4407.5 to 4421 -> 10.08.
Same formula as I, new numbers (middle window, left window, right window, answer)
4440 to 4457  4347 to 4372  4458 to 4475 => -0.91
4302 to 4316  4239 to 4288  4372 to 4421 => 3.12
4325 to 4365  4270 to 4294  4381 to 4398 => -3.71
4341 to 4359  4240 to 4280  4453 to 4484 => -1.36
